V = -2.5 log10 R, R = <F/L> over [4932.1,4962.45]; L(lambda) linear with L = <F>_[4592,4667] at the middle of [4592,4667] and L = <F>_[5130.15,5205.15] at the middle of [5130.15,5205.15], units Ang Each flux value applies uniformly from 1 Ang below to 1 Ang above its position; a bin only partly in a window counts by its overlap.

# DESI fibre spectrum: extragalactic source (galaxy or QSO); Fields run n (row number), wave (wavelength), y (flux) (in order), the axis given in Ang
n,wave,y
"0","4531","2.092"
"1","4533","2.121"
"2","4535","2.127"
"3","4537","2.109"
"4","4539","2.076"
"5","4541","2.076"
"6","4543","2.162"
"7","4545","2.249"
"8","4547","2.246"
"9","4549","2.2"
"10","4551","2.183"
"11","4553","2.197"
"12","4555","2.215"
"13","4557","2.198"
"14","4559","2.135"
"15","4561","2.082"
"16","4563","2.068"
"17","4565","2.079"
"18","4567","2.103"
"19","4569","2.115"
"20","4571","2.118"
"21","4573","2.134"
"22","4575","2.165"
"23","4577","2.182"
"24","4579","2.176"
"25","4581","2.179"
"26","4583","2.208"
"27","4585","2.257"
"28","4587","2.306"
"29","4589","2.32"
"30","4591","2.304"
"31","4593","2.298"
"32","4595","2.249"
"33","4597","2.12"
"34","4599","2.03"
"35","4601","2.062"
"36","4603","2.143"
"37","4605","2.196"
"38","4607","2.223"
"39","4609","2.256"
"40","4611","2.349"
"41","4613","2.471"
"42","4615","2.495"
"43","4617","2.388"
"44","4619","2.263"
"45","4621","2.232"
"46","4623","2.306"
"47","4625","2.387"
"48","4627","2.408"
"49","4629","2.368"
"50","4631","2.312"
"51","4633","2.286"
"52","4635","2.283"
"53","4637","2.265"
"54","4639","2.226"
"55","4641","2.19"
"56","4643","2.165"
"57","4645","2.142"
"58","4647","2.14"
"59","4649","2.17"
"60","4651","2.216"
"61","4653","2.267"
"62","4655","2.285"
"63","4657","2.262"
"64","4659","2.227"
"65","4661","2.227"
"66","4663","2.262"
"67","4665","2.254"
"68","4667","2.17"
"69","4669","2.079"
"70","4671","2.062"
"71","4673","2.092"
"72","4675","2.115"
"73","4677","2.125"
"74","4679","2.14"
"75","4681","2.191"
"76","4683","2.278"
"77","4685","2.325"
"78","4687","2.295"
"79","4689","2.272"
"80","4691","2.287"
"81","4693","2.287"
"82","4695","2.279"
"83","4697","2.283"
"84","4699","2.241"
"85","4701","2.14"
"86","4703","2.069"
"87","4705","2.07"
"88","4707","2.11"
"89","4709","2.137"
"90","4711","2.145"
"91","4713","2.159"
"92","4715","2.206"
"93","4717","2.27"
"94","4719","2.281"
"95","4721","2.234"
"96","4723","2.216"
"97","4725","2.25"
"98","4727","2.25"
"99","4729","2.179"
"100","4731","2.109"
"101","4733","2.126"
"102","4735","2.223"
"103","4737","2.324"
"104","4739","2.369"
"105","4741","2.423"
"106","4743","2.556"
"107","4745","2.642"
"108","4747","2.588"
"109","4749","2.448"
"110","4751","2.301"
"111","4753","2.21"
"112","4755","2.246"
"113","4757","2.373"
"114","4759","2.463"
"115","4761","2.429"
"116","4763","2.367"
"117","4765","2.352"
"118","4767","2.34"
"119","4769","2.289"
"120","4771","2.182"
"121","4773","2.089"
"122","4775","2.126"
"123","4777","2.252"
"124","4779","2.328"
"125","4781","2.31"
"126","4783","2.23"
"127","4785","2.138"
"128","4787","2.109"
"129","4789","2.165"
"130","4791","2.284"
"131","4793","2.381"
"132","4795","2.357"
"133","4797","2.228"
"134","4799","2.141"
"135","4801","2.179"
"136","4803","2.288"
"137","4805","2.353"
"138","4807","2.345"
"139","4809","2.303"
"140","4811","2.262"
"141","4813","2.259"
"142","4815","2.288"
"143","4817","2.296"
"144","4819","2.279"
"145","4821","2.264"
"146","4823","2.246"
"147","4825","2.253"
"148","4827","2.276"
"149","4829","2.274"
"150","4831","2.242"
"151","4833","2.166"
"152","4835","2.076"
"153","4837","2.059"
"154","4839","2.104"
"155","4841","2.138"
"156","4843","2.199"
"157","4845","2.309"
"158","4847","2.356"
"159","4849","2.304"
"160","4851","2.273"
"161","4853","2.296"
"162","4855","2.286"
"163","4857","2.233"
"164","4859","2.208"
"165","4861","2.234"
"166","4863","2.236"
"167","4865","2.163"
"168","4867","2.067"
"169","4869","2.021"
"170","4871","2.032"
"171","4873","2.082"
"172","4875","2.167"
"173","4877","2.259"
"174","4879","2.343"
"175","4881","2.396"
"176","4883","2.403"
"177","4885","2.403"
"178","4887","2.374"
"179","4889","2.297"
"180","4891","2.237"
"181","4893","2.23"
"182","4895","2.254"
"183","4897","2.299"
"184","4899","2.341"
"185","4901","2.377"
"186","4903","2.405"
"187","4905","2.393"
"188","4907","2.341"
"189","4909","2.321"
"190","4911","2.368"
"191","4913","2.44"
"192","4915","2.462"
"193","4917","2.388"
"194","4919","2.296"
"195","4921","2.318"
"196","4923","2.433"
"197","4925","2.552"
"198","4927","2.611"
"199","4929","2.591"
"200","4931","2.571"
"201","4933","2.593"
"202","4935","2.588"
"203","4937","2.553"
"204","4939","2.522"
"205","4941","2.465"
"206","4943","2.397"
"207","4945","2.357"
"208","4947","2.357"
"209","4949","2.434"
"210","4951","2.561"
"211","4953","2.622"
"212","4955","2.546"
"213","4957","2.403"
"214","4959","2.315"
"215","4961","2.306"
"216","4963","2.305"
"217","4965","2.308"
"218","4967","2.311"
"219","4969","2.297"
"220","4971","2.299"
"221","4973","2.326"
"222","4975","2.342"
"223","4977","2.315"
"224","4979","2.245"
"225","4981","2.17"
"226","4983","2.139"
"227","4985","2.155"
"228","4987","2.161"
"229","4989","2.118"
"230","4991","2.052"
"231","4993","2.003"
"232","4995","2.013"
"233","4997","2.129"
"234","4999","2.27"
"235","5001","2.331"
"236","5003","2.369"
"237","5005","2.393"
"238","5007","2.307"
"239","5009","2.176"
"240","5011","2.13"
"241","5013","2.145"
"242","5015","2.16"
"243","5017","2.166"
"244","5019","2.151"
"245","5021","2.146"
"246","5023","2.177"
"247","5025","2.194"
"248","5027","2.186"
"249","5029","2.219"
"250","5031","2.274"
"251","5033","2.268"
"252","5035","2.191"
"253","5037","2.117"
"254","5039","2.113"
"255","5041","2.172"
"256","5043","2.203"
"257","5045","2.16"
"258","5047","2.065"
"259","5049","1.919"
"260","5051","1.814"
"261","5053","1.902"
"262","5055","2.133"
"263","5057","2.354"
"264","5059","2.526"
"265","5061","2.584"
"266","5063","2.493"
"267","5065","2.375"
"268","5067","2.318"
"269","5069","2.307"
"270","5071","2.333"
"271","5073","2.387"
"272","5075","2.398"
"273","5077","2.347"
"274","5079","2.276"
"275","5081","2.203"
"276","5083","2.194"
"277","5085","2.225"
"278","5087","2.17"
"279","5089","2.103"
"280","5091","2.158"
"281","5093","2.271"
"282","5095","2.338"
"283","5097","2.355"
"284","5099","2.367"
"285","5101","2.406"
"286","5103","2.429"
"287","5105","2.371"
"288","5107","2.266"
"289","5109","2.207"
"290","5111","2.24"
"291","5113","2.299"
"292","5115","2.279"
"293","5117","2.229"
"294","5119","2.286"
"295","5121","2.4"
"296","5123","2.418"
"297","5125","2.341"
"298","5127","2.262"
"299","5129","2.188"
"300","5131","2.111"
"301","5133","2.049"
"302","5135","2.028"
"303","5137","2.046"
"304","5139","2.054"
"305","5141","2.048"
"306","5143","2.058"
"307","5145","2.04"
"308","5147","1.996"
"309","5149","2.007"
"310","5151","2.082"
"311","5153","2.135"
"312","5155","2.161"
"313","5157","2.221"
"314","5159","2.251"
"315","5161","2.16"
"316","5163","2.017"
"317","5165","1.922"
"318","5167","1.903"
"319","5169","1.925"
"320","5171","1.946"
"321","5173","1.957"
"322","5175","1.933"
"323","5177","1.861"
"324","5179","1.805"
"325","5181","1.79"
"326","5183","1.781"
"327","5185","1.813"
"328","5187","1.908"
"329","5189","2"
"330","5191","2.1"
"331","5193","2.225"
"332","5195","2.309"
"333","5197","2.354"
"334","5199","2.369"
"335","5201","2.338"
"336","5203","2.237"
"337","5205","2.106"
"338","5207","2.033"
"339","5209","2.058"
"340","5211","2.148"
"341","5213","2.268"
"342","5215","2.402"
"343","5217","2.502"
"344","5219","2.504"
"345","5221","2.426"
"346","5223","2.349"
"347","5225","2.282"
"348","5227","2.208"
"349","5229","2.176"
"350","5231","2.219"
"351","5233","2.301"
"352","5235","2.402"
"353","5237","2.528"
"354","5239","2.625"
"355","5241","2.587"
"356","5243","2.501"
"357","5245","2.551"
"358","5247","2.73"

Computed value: -0.156 mag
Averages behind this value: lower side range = 2.25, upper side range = 2.05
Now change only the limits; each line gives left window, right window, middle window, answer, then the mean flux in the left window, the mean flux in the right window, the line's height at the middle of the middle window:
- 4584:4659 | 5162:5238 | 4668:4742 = 0.018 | 2.26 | 2.14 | 2.24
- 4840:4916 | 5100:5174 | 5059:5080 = -0.096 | 2.28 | 2.16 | 2.19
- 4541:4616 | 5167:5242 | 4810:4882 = -0.014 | 2.2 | 2.18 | 2.19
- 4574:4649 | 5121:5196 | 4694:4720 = 0.016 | 2.25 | 2.05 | 2.22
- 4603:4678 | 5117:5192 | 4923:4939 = -0.198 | 2.25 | 2.06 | 2.14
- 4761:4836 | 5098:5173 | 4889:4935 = -0.084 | 2.25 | 2.16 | 2.22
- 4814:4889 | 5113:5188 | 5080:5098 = -0.061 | 2.23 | 2.07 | 2.1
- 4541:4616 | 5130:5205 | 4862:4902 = -0.062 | 2.2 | 2.05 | 2.12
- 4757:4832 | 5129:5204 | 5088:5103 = -0.099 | 2.27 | 2.05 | 2.1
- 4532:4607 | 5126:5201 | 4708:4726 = -0.036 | 2.17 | 2.05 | 2.14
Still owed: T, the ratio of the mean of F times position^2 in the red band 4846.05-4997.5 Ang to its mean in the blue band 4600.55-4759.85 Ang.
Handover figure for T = 1.14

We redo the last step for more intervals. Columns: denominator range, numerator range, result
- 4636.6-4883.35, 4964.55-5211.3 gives 1.11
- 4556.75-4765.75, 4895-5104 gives 1.18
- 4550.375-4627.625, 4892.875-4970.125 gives 1.26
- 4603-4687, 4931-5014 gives 1.18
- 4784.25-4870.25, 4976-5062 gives 1.06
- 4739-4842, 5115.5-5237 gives 1.10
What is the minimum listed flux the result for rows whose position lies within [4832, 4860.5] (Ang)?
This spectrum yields 2.059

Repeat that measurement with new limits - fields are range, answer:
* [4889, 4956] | 2.23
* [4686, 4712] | 2.069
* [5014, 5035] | 2.146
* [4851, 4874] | 2.021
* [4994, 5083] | 1.814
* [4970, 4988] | 2.139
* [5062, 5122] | 2.103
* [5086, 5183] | 1.781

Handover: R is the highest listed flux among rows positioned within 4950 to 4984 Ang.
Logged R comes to 2.622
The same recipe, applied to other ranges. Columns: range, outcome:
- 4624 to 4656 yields 2.408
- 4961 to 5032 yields 2.393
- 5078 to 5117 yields 2.429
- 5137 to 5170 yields 2.251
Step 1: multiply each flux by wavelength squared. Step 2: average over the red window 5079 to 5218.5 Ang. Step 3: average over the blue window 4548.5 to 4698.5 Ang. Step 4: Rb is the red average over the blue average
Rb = 1.2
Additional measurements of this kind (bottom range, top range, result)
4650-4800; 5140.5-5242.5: 1.16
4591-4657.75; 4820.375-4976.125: 1.16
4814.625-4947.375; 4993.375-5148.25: 1.04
